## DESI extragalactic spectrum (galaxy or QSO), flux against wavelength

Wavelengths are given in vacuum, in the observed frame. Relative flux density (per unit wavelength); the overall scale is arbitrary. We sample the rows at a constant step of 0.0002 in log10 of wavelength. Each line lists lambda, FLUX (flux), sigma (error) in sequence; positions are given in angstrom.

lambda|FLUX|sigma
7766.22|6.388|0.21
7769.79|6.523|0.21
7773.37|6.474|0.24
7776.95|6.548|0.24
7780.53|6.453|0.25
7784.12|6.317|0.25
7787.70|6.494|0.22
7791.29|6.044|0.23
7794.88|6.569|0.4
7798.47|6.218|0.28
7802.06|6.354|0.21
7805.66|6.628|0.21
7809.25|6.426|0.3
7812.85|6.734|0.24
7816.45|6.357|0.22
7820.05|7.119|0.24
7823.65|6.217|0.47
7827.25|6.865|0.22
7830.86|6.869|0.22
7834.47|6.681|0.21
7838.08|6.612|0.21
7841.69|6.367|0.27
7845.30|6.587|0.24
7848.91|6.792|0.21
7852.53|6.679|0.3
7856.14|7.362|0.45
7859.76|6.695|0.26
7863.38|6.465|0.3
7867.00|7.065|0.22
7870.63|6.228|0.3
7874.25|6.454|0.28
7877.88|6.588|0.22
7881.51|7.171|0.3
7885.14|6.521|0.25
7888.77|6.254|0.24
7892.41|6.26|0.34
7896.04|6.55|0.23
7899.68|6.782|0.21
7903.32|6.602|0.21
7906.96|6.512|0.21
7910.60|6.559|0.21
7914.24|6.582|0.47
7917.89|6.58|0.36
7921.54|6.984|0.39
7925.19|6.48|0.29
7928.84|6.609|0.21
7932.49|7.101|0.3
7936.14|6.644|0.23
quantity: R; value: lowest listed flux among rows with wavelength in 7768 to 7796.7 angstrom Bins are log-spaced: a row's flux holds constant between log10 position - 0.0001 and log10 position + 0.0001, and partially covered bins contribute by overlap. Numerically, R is 6.044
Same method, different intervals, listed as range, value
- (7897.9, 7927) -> 6.48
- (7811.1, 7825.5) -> 6.217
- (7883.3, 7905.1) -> 6.254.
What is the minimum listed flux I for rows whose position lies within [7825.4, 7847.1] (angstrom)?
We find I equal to 6.367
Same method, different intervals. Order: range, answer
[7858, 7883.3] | 6.228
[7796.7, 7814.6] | 6.218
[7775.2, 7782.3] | 6.453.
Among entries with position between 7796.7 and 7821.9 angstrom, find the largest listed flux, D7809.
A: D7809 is 7.119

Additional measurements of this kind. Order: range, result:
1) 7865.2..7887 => 7.171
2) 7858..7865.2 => 6.695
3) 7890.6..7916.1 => 6.782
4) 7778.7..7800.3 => 6.569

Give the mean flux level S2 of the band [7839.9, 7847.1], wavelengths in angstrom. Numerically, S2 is 6.48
